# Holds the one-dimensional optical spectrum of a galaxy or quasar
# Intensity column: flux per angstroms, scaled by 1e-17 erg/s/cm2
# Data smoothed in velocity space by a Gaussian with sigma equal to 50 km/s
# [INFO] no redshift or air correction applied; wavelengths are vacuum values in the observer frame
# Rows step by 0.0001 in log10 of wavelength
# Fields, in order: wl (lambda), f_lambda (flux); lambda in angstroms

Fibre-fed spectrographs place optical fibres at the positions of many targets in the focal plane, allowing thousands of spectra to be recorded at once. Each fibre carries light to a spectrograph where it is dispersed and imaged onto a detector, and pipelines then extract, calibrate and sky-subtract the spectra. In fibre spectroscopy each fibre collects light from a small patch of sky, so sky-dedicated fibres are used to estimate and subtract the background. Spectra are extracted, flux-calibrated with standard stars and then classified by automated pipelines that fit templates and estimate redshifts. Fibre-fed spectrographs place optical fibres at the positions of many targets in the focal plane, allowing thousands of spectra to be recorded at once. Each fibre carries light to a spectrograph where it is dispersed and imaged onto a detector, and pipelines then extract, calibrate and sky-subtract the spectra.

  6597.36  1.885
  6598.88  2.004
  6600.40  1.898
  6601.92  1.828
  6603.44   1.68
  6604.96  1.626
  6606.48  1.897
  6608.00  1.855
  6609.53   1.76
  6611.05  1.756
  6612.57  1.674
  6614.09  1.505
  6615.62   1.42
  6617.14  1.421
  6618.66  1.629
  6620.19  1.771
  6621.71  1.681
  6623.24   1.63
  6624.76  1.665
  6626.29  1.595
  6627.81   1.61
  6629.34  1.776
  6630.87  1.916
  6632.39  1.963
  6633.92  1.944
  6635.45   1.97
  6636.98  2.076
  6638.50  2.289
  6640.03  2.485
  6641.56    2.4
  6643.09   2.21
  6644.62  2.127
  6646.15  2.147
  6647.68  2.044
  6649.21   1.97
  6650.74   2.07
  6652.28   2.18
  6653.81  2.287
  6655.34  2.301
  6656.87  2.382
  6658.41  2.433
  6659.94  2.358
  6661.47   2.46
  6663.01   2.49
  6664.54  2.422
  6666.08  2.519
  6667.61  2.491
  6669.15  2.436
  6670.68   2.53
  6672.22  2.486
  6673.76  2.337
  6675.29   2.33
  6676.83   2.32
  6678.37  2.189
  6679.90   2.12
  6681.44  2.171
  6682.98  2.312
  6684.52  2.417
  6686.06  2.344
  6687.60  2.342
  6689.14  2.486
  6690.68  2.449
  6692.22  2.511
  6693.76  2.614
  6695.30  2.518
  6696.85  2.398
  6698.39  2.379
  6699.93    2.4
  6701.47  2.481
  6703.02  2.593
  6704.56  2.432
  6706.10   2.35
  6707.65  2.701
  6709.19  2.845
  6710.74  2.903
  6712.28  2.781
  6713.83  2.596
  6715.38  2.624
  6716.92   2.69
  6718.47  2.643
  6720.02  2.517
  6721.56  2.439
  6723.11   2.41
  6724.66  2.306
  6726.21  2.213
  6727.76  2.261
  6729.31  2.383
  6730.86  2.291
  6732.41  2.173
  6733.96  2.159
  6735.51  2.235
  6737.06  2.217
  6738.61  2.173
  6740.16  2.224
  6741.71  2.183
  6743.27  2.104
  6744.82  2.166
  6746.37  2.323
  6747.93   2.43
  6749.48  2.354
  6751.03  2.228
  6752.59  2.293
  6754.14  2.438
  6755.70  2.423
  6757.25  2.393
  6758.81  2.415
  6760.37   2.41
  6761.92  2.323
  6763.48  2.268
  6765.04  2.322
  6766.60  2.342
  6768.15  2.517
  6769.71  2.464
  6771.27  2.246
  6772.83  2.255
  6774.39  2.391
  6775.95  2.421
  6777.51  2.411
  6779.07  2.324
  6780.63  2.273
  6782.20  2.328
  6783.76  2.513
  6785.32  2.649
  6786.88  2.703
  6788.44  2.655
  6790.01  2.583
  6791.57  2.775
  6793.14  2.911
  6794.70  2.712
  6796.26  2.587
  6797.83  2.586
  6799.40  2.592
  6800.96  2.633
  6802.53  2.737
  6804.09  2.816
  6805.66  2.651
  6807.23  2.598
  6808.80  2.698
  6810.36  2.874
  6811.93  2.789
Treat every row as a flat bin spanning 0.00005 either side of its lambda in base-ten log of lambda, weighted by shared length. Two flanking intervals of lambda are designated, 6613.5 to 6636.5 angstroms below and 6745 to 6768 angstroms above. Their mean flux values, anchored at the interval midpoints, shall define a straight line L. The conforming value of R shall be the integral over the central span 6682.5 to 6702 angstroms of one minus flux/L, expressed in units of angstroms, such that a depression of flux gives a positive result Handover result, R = -3.8 angstroms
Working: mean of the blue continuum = 1.71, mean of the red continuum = 2.35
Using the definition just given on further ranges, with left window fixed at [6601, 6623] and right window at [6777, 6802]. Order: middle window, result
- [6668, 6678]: -2.08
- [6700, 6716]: -3.35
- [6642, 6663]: -3.95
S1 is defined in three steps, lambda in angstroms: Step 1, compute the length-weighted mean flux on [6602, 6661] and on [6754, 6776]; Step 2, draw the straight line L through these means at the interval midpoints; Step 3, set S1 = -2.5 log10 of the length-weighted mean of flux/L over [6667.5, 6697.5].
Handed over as -0.14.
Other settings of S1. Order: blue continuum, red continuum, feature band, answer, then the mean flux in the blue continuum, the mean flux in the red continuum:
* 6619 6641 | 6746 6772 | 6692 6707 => -0.153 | 1.88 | 2.36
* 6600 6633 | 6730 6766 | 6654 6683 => -0.223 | 1.7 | 2.29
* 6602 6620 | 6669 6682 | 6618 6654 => -0.026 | 1.67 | 2.32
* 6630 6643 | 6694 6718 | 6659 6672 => -0.066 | 2.13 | 2.58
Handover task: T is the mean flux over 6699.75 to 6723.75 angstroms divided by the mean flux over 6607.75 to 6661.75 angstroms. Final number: 1.3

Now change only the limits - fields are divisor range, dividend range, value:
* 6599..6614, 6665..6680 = 1.35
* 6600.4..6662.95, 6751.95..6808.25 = 1.28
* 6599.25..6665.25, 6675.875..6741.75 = 1.23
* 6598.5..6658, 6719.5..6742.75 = 1.19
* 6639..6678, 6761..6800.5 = 1.07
